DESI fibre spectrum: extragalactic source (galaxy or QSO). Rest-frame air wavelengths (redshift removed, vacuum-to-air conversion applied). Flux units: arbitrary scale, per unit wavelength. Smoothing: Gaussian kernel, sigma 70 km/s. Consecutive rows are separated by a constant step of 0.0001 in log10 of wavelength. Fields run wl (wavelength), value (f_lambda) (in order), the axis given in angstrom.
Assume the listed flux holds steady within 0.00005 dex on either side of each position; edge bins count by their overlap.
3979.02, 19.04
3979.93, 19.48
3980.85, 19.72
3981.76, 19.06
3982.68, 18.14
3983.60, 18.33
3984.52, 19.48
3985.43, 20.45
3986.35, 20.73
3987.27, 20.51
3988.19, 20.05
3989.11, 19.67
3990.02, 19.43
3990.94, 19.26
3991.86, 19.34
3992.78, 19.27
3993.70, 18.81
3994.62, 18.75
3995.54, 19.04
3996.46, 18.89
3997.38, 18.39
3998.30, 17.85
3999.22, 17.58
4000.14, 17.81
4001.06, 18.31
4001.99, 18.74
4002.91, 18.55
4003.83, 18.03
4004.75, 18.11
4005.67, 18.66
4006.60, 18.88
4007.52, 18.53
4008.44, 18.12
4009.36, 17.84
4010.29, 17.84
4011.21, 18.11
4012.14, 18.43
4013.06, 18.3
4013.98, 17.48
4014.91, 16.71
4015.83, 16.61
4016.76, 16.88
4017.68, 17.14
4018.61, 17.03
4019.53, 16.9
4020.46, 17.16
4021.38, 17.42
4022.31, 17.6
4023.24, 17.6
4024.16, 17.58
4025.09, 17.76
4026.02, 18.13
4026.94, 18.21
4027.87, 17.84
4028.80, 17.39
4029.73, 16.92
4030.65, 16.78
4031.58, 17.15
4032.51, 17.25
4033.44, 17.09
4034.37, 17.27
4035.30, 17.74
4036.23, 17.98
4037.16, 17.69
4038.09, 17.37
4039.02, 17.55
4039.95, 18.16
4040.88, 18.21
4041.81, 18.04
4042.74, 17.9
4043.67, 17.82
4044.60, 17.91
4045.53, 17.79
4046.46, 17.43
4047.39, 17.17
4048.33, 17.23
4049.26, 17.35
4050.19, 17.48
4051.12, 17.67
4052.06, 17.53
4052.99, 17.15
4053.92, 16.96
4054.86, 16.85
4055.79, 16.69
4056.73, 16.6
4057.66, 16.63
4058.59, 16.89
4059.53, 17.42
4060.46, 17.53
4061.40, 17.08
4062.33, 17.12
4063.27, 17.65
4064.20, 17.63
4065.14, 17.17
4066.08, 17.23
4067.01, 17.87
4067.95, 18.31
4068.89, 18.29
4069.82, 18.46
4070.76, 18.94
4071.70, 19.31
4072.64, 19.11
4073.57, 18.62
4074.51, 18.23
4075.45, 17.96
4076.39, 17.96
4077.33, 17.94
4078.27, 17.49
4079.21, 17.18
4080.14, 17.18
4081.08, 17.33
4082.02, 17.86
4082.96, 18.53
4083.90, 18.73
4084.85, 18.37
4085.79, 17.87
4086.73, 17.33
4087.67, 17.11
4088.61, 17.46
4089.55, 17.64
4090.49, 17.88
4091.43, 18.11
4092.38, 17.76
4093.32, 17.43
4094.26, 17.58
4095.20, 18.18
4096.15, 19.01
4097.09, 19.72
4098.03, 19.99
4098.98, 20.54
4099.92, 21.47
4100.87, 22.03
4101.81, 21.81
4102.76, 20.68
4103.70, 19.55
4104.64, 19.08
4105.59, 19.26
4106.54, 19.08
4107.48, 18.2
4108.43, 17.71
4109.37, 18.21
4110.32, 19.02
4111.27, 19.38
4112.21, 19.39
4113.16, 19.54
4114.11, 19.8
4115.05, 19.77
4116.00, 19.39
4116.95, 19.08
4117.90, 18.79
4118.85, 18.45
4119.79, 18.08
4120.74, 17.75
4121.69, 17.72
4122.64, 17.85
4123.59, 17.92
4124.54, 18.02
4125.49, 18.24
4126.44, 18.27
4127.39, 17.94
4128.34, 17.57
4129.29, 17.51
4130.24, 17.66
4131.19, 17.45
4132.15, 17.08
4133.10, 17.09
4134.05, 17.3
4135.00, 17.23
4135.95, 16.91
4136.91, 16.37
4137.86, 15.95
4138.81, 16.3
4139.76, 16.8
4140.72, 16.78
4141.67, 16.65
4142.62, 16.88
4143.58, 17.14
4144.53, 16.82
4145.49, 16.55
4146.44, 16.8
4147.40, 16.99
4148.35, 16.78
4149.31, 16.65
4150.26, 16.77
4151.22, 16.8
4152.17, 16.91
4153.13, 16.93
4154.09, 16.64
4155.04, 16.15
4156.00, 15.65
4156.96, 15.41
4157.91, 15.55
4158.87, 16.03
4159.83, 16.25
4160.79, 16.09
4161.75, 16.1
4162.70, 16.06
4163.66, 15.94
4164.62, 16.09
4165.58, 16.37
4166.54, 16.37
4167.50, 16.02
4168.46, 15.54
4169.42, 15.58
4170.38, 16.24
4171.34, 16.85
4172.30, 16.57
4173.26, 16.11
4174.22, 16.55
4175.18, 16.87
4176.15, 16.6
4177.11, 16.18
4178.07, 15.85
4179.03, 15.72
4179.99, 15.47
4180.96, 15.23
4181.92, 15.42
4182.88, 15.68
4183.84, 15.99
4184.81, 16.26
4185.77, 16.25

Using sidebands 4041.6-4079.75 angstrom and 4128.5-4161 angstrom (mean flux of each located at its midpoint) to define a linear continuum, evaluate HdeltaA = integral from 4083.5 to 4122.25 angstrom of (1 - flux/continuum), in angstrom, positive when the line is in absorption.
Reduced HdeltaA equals -3.9 angstrom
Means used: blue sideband 17.6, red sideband 16.7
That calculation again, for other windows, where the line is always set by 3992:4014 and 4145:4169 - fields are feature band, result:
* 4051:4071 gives 0.20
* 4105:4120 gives -1.84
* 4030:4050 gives 0.36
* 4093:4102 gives -1.40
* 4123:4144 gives -0.78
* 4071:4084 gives -0.55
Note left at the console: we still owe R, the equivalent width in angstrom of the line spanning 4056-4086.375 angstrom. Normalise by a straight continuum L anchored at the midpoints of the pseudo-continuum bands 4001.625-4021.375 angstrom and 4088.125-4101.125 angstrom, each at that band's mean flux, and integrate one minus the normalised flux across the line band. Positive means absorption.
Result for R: 1.2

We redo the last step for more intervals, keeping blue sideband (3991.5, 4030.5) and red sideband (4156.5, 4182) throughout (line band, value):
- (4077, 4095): -0.7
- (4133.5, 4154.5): -0.5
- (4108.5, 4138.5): -2.7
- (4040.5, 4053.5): -0.1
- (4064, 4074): -0.6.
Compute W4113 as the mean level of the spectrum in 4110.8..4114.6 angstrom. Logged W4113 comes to 19.6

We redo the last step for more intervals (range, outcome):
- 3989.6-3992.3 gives 19.3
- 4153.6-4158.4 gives 15.9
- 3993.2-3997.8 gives 18.8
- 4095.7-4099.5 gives 19.9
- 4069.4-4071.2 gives 18.7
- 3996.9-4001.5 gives 18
